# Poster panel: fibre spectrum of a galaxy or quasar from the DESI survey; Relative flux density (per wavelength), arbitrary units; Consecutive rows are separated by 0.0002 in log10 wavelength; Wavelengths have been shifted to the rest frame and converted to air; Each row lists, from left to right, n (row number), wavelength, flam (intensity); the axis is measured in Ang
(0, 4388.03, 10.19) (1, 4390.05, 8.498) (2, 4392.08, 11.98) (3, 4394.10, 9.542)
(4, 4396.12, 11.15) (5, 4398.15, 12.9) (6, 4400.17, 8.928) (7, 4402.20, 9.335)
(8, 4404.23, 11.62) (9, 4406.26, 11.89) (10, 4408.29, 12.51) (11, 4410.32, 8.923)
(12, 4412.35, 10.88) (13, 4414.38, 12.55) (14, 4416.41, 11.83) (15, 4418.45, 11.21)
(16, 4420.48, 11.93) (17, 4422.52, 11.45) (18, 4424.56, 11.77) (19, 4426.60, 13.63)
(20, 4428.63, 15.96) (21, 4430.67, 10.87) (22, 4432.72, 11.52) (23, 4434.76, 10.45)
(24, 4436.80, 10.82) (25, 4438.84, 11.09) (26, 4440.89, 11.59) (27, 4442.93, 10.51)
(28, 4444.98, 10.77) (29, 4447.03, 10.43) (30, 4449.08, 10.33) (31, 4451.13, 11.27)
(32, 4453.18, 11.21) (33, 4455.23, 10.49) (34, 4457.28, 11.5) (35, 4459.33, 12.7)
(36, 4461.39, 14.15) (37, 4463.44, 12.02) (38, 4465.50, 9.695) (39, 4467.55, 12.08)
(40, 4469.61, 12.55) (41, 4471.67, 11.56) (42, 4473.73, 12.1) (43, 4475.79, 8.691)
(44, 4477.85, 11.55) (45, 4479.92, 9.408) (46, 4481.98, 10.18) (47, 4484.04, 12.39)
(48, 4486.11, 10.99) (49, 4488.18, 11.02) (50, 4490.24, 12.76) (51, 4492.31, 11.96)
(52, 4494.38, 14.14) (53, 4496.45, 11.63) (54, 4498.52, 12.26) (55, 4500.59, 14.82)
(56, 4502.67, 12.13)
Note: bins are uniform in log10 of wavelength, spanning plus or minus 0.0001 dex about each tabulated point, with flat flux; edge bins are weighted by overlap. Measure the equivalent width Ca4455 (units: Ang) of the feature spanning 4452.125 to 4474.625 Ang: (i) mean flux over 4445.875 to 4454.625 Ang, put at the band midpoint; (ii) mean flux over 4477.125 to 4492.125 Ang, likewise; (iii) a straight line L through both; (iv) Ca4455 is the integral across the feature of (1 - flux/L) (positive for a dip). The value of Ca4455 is -1.78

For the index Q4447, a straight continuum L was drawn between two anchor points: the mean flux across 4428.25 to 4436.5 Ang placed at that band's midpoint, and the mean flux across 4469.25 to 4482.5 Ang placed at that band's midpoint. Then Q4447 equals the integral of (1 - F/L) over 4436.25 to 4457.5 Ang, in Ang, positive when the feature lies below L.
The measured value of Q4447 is 1.04 Ang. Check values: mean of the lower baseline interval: 11.8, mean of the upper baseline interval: 10.8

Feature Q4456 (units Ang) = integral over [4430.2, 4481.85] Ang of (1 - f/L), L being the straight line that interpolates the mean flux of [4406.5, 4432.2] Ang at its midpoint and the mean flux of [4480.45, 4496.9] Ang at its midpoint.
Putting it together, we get 3.1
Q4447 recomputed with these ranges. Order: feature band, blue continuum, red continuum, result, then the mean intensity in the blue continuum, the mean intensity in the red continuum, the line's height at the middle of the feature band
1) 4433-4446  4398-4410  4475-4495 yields 0.2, 10.9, 11.3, 11.1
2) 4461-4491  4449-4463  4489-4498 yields 2.1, 11.8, 12.6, 12.2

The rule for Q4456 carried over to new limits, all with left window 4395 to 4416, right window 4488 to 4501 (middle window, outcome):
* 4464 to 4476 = 0.90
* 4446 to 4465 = 0.74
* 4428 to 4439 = -0.11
